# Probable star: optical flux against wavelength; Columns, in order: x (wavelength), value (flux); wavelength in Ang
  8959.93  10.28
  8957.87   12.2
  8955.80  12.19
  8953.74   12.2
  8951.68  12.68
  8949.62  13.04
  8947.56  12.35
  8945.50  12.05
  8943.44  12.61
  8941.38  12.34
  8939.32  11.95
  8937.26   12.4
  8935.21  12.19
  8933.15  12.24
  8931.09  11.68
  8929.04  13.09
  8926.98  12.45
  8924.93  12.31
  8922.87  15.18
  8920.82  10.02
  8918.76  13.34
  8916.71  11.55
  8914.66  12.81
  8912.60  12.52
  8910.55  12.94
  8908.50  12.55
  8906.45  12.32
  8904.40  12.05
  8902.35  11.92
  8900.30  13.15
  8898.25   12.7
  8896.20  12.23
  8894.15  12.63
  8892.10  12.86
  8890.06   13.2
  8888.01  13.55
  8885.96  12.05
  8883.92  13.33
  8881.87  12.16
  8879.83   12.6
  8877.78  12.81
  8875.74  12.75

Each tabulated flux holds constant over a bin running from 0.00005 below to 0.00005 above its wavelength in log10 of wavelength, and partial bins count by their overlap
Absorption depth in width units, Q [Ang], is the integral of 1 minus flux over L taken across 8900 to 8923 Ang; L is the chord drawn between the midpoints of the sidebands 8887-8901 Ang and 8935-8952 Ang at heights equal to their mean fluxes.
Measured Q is 0.57 Ang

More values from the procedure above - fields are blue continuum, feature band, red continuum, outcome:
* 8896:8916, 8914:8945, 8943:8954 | 0.3 Ang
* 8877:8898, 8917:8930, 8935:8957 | -0.2 Ang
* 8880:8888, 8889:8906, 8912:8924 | 0.0 Ang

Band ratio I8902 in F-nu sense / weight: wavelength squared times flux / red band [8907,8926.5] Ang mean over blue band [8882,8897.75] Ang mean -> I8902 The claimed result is 1.0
